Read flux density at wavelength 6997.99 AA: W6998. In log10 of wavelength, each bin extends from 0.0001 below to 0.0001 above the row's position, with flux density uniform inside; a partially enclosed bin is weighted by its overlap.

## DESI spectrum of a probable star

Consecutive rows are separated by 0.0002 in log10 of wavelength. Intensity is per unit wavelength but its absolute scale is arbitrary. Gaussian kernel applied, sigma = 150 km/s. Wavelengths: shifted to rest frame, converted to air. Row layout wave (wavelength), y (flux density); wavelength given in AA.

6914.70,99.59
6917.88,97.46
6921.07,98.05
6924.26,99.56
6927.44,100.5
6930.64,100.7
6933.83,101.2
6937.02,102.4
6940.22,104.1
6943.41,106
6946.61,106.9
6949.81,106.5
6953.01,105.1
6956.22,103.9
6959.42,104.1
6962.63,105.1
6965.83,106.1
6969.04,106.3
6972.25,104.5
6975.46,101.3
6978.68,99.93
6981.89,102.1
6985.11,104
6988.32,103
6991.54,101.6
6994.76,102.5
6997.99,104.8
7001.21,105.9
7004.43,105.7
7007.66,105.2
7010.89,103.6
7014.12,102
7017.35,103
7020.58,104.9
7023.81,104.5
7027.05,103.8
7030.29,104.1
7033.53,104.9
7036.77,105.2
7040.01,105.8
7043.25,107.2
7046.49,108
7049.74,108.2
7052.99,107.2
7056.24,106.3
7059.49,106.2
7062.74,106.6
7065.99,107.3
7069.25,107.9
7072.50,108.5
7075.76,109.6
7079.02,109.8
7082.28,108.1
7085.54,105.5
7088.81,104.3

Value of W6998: 104.8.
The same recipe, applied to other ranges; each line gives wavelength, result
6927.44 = 100.5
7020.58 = 104.9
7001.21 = 105.9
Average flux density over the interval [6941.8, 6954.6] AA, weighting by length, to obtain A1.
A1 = 106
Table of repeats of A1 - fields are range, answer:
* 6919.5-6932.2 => 99.7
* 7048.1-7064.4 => 107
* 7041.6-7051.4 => 108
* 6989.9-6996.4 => 102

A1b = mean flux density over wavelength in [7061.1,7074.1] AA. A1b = 108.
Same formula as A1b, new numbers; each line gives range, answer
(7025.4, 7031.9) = 104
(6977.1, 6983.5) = 101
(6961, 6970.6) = 106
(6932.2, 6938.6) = 102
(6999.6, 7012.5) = 105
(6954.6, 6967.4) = 105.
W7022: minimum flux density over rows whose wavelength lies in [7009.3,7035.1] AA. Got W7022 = 102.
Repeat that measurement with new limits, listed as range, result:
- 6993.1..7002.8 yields 102.5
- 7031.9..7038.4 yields 104.9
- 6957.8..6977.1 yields 101.3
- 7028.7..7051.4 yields 104.1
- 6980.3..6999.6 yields 101.6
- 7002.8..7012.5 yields 103.6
